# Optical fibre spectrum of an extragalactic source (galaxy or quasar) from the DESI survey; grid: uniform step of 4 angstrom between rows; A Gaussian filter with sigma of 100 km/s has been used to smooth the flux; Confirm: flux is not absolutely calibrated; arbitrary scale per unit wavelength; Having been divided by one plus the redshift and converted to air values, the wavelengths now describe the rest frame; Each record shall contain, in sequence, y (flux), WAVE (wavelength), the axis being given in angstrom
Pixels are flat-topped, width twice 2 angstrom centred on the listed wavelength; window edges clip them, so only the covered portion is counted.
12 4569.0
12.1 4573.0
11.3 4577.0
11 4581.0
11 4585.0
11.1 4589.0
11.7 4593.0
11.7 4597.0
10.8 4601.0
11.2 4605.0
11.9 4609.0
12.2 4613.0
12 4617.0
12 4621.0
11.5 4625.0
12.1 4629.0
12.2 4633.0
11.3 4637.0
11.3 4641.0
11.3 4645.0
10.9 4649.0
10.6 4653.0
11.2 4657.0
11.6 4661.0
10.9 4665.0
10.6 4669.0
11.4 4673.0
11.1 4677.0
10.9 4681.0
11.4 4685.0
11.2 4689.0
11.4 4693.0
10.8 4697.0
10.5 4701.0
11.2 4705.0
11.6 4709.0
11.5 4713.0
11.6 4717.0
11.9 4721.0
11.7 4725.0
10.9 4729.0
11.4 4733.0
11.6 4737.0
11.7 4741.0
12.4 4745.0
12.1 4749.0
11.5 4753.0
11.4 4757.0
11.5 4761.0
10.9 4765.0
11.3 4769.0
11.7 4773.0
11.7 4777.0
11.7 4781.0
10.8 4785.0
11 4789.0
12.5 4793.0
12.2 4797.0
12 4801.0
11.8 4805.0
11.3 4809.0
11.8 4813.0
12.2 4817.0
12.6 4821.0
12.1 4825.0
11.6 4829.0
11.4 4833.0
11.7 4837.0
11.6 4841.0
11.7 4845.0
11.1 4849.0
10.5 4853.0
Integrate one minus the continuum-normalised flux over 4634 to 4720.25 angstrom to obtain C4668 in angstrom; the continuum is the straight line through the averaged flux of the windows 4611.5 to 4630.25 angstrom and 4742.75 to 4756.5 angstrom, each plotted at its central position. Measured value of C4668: 5.5 angstrom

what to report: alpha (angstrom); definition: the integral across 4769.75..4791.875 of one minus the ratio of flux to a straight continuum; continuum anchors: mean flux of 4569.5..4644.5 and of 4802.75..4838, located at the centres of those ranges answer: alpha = 0.7 angstrom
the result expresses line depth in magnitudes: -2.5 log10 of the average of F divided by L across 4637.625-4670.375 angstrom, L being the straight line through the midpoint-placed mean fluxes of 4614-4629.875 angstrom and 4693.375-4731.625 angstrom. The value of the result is 0.06 mag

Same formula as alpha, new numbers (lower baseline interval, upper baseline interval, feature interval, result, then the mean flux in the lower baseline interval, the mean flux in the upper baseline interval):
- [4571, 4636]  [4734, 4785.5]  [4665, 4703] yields 1.9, 11.6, 11.6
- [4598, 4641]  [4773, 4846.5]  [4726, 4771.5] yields 0.8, 11.7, 11.8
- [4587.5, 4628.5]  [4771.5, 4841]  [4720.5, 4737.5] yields 0.4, 11.6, 11.8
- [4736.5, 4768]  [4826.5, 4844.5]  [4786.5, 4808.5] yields -0.4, 11.6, 11.6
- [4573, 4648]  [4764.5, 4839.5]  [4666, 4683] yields 0.9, 11.5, 11.7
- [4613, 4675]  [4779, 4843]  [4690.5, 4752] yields 0.5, 11.4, 11.8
